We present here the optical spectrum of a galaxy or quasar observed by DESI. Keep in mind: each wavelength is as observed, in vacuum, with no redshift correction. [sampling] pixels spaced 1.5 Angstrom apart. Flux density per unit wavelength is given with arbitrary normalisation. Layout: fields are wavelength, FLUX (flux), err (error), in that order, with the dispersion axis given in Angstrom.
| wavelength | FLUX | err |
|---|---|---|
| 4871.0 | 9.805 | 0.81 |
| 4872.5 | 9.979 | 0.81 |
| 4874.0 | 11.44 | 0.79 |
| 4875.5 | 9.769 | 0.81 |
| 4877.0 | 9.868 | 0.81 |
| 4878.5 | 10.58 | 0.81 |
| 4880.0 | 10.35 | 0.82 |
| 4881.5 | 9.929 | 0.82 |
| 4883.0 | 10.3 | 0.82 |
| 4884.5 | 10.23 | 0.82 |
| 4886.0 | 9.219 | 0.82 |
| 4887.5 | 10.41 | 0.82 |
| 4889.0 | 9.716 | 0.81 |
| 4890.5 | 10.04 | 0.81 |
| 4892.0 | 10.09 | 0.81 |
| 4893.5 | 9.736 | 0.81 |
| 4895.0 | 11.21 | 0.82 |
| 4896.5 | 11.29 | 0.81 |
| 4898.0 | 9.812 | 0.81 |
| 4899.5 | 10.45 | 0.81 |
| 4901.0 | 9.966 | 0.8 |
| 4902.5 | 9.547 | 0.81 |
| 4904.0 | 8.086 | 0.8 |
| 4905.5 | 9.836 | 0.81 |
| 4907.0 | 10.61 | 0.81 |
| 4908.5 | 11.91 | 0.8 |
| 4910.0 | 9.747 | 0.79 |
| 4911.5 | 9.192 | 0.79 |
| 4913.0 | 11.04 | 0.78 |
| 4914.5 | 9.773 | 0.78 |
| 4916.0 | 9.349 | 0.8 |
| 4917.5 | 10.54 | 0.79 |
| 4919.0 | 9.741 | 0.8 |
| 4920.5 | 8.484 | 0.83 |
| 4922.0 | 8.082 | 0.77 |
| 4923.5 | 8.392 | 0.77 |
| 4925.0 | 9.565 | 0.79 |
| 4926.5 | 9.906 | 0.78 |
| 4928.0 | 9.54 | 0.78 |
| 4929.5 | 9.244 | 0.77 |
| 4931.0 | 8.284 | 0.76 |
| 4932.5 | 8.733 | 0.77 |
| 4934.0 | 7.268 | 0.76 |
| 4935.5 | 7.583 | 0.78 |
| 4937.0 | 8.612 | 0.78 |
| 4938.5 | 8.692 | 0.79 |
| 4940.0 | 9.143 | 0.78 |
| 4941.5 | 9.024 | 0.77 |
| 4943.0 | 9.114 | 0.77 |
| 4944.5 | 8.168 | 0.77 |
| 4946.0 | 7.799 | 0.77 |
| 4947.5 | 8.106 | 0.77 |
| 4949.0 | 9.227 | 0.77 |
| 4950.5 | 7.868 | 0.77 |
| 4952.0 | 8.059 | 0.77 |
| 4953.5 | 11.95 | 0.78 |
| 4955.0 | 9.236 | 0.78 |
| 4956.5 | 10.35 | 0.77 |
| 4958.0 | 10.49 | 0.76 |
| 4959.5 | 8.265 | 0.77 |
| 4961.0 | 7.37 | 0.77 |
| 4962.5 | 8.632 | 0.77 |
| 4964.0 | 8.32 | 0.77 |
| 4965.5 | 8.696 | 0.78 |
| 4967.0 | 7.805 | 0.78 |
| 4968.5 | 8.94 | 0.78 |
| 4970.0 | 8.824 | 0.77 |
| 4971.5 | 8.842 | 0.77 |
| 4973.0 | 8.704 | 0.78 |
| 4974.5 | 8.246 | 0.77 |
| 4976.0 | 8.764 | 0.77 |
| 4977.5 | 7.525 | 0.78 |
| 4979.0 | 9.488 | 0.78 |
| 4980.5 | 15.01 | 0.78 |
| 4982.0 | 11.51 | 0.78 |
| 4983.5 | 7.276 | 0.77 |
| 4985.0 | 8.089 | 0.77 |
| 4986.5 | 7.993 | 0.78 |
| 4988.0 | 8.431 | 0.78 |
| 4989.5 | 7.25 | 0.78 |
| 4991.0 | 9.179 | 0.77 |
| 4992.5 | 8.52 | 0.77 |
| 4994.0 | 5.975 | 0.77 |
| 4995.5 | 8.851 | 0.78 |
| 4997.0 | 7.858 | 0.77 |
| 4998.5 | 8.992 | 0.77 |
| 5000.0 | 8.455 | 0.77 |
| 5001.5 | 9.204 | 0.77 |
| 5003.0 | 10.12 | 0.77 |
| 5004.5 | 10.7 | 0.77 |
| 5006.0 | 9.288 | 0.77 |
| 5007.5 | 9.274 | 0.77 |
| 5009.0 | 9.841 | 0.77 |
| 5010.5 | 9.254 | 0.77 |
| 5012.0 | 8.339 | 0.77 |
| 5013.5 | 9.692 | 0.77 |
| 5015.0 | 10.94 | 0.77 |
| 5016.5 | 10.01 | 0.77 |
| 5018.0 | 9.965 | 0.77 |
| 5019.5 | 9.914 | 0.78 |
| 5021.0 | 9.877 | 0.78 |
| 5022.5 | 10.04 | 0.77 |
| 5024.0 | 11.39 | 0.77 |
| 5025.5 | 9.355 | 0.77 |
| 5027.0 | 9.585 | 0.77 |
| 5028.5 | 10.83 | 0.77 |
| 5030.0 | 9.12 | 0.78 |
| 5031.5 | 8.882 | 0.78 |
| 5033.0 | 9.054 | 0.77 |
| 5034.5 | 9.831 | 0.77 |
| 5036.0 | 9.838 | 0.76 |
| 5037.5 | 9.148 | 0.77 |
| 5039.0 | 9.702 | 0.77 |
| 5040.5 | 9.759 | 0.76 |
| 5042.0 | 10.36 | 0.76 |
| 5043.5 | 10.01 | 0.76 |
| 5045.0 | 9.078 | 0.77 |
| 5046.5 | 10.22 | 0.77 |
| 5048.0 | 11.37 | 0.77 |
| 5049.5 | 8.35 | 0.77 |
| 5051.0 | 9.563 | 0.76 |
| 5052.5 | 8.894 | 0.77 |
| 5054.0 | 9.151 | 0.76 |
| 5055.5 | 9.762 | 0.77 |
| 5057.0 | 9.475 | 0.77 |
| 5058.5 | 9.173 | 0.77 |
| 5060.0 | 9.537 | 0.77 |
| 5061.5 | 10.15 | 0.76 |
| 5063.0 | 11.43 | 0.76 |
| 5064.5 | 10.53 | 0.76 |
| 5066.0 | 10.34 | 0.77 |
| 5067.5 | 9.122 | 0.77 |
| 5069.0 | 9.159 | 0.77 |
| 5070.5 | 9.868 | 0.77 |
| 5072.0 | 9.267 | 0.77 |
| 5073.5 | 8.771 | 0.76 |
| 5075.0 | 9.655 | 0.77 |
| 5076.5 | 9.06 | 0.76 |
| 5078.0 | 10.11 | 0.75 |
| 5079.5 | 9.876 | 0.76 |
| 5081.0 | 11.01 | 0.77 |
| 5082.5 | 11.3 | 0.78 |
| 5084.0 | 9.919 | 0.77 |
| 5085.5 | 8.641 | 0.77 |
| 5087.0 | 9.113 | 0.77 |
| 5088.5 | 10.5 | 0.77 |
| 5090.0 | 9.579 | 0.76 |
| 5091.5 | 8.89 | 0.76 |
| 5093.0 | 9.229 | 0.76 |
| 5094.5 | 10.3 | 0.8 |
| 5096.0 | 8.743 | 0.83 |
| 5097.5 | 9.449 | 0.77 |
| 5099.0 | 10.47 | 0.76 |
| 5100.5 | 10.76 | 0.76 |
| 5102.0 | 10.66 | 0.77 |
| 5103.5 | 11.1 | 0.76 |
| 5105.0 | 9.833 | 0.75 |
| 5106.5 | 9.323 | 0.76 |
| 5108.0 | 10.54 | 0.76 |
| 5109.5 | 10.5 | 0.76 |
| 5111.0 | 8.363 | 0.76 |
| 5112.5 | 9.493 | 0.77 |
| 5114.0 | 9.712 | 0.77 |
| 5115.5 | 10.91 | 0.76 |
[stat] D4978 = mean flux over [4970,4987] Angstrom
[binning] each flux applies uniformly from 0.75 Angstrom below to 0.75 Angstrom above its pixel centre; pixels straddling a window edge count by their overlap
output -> 9.22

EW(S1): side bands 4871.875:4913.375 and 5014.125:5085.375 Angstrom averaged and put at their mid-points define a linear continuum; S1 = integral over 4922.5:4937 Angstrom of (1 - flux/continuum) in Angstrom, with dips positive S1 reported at 2.0 Angstrom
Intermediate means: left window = 10.1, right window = 9.81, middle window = 8.71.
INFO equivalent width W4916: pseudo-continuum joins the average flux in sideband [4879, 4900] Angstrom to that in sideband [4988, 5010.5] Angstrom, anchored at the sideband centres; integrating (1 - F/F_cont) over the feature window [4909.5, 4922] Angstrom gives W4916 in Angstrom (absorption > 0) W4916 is 0.30 Angstrom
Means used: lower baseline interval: 10.2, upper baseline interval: 8.82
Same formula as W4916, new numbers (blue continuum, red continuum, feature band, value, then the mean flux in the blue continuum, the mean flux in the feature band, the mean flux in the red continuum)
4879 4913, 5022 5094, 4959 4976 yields 2.6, 10.1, 8.44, 9.73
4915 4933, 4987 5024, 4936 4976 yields 1.8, 9.17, 8.78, 9.2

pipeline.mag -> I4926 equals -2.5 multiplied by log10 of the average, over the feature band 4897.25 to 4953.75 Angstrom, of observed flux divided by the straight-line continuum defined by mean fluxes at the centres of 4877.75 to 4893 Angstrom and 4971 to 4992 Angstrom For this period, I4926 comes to 0.051 mag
